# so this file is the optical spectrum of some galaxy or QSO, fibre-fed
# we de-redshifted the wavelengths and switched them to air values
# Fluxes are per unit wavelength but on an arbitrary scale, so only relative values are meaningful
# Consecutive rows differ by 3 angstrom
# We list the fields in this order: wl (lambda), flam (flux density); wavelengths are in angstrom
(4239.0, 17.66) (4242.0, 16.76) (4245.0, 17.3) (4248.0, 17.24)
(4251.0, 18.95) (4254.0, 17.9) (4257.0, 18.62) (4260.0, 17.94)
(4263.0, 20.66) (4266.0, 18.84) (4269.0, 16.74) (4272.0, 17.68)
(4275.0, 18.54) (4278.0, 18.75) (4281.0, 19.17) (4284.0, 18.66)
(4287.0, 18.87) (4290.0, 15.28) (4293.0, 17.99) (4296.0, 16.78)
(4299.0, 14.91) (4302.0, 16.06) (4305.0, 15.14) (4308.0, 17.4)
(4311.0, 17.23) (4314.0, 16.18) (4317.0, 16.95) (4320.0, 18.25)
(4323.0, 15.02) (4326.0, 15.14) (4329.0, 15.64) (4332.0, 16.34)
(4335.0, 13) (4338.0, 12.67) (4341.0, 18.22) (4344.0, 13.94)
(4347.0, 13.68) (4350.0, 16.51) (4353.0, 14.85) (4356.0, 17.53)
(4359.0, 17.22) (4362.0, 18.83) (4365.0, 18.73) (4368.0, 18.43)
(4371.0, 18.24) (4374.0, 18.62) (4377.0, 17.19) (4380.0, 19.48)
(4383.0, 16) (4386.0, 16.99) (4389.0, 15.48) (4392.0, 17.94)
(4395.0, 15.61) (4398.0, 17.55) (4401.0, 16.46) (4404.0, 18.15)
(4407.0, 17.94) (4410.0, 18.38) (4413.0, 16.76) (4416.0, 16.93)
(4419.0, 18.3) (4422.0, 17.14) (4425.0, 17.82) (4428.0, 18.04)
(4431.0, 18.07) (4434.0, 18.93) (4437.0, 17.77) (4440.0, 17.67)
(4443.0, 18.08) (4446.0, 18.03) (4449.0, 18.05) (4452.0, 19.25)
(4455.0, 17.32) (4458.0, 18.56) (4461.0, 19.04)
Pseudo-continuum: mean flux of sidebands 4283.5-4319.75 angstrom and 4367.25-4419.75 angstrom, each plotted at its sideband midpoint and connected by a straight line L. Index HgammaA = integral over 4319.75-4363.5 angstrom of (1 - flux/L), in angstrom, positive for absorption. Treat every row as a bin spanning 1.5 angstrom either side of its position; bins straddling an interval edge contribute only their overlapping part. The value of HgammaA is 3.5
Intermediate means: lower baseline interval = 16.8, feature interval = 15.7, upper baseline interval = 17.4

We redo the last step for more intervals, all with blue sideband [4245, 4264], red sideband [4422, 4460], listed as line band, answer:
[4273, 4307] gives 1.94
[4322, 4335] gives 2.15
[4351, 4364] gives 0.78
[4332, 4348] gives 3.29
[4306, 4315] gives 0.70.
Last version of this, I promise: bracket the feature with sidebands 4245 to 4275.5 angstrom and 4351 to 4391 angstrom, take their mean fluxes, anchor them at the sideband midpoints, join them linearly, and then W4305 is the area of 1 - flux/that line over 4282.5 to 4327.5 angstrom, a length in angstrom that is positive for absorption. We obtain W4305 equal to 3.2 angstrom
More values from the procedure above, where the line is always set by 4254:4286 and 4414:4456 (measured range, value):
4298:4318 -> 2.30 angstrom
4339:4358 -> 2.61 angstrom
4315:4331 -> 1.87 angstrom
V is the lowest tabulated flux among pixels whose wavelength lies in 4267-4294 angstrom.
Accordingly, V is 15.28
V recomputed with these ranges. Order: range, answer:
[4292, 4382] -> 12.67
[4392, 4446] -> 15.61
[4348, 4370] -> 14.85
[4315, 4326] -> 15.02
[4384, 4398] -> 15.48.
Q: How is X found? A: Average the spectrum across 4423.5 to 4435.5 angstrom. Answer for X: 18.2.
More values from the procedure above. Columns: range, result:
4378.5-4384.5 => 17.7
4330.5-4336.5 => 14.7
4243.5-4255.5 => 17.8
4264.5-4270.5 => 17.8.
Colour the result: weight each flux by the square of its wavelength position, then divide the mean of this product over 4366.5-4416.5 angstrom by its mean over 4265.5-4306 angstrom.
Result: 1.05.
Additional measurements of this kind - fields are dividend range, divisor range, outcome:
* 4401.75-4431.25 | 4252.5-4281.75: 1.03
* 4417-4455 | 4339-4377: 1.10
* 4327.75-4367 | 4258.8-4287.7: 0.89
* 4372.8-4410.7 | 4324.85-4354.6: 1.18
